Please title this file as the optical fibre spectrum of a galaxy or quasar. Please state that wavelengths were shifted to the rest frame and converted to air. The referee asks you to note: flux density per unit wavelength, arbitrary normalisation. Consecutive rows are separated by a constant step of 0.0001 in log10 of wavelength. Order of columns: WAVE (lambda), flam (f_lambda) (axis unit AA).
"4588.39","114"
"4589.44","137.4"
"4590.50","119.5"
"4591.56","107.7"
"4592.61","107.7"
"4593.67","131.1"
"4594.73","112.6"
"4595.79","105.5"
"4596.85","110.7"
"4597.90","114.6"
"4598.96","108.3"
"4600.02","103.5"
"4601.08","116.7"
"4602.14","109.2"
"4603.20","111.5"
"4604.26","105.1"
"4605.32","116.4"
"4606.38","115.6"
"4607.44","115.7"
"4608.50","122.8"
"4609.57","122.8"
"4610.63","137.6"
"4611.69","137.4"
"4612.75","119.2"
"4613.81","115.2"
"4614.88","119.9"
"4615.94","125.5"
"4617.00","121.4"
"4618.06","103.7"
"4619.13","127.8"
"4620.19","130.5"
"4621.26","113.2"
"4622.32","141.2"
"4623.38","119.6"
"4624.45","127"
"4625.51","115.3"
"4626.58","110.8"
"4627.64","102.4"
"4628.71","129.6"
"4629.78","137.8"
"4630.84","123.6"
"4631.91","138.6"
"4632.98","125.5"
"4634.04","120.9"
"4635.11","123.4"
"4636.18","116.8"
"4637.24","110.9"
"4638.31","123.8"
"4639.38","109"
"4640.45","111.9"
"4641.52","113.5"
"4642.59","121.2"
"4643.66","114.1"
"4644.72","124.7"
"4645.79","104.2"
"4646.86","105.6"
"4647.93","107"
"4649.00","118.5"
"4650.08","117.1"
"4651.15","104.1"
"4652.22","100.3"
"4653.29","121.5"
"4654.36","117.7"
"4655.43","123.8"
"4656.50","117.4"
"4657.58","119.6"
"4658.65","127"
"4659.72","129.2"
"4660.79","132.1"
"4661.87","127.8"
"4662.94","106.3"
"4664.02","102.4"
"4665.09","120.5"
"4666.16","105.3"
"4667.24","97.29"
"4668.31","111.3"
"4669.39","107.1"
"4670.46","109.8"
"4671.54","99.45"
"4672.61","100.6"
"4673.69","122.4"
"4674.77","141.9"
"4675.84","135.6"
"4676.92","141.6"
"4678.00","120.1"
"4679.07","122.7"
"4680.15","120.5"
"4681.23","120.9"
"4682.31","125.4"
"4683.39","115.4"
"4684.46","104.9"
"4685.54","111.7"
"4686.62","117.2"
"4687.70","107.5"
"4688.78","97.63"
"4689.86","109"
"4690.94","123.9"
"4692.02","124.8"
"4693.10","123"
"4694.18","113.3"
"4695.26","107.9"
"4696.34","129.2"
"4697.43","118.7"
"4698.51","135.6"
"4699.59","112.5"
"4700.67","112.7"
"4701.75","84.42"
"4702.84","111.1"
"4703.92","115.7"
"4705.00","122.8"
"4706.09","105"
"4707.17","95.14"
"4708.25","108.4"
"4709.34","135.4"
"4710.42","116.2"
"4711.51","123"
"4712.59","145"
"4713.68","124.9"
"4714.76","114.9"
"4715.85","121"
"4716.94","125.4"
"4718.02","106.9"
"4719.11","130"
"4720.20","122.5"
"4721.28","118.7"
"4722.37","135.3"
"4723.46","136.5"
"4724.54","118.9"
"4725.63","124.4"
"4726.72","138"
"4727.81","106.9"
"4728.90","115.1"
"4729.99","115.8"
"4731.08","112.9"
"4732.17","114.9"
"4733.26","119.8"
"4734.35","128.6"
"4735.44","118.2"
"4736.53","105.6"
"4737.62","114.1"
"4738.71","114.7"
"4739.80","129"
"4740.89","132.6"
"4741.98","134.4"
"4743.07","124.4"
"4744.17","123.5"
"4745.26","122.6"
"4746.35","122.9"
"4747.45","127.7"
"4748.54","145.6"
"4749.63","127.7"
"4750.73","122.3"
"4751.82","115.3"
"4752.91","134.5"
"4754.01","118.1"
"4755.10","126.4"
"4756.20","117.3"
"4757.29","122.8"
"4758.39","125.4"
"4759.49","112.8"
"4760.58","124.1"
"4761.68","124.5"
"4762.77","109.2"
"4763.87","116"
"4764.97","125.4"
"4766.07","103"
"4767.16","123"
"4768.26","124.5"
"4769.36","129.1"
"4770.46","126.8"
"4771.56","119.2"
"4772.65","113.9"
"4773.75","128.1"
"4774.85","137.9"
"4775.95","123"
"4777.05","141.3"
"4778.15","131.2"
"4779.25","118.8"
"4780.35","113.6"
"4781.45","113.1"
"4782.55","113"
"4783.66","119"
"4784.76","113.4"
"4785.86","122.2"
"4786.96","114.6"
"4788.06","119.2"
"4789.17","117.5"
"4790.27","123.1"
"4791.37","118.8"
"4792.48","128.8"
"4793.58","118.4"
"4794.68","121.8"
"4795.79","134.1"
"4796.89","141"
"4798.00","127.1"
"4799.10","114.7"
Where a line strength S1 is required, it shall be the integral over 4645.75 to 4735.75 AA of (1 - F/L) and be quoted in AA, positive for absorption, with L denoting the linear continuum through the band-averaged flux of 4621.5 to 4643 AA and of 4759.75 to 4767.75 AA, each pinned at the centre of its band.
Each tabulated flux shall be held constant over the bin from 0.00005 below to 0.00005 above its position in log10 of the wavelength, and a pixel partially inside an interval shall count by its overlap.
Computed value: 1.6 AA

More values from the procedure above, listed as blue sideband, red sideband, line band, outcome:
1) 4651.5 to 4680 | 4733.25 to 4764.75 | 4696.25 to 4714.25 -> 0.5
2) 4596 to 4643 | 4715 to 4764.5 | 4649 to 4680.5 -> 0.8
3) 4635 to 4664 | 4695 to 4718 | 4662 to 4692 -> 0.4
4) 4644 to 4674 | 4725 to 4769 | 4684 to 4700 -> 0.1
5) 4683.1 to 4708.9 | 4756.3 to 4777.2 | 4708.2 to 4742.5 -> -1.6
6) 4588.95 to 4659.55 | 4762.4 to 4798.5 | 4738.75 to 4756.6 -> -0.7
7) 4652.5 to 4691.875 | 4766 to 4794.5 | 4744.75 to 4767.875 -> -0.3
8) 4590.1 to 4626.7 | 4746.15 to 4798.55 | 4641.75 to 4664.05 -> 0.5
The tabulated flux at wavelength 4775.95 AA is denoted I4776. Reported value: 123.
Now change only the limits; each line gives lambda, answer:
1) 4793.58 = 118.4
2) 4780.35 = 113.6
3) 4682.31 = 125.4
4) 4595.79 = 105.5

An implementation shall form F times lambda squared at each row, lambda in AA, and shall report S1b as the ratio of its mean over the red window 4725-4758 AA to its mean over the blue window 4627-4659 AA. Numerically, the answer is 1.09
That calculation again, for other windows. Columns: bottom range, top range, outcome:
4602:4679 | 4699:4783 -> 1.07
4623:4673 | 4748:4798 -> 1.11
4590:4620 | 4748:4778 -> 1.13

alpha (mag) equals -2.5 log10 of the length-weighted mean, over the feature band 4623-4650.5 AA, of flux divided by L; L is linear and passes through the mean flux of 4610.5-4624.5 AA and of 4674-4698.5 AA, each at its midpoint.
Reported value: 0.04 mag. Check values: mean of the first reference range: 124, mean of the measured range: 118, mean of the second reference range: 120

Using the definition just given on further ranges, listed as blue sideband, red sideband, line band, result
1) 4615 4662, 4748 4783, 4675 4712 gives 0.04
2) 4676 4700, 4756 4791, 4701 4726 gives 0.00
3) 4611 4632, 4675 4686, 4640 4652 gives 0.09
